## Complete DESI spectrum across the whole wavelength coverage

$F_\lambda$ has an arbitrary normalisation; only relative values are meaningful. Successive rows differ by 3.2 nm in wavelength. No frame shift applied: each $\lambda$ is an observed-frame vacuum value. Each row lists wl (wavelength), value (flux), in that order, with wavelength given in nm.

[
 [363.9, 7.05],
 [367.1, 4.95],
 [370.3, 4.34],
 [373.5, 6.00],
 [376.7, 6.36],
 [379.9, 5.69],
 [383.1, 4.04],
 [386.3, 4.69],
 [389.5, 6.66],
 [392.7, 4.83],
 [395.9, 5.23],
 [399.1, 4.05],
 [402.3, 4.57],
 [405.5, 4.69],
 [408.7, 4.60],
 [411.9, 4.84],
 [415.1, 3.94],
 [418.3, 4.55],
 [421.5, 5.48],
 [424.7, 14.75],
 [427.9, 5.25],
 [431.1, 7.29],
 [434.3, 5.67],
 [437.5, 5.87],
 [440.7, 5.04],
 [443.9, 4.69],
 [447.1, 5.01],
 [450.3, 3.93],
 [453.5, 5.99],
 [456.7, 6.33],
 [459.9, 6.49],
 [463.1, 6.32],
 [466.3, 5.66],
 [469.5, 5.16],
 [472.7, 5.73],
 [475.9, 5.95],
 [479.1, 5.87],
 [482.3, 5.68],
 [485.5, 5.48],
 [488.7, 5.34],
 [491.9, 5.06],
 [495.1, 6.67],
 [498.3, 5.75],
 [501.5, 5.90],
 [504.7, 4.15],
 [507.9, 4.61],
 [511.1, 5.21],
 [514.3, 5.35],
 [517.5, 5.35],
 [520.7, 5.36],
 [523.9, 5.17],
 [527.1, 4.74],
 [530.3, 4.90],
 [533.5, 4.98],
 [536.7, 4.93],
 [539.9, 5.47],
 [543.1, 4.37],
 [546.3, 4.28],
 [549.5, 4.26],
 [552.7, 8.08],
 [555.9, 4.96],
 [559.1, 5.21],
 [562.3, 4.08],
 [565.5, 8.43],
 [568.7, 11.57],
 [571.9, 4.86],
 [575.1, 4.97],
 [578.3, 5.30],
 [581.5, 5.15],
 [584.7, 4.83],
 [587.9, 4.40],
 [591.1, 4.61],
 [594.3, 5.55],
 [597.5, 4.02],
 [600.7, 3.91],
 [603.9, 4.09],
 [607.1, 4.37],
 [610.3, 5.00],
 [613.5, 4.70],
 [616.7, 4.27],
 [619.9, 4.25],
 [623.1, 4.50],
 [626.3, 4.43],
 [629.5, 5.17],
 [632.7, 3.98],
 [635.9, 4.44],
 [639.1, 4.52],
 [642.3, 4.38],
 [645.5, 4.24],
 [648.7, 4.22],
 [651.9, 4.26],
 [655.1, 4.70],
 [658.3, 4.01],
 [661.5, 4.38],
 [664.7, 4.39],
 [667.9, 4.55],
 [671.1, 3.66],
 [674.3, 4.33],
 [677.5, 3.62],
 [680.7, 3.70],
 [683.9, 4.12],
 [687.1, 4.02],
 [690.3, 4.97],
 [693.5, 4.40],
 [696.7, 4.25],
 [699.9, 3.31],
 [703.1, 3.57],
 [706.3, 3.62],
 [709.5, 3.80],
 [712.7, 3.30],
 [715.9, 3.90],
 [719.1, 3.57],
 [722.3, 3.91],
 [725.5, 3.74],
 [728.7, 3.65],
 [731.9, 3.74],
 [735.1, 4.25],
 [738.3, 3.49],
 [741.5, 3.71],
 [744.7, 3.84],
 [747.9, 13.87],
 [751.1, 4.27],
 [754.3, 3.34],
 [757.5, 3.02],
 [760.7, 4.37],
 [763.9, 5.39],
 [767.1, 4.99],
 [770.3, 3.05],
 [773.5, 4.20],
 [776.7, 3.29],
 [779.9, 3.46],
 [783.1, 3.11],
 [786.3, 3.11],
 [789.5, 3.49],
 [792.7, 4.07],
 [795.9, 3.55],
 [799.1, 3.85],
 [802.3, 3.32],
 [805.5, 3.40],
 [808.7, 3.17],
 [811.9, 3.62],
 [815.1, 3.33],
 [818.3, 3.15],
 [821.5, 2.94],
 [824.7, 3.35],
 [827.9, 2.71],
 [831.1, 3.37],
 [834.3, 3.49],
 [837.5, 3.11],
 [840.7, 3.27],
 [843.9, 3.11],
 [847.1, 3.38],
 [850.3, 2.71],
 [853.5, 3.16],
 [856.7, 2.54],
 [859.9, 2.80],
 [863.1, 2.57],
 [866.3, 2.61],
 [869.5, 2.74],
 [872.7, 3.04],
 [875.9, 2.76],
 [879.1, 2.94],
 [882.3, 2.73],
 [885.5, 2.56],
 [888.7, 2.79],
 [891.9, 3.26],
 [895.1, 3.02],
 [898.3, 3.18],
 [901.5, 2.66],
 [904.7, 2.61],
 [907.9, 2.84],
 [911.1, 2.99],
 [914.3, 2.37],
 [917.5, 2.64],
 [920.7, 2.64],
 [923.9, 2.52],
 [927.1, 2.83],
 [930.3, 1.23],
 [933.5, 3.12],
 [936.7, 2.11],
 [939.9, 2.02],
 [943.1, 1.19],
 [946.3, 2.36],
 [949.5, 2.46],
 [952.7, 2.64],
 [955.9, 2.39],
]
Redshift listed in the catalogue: 0.14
